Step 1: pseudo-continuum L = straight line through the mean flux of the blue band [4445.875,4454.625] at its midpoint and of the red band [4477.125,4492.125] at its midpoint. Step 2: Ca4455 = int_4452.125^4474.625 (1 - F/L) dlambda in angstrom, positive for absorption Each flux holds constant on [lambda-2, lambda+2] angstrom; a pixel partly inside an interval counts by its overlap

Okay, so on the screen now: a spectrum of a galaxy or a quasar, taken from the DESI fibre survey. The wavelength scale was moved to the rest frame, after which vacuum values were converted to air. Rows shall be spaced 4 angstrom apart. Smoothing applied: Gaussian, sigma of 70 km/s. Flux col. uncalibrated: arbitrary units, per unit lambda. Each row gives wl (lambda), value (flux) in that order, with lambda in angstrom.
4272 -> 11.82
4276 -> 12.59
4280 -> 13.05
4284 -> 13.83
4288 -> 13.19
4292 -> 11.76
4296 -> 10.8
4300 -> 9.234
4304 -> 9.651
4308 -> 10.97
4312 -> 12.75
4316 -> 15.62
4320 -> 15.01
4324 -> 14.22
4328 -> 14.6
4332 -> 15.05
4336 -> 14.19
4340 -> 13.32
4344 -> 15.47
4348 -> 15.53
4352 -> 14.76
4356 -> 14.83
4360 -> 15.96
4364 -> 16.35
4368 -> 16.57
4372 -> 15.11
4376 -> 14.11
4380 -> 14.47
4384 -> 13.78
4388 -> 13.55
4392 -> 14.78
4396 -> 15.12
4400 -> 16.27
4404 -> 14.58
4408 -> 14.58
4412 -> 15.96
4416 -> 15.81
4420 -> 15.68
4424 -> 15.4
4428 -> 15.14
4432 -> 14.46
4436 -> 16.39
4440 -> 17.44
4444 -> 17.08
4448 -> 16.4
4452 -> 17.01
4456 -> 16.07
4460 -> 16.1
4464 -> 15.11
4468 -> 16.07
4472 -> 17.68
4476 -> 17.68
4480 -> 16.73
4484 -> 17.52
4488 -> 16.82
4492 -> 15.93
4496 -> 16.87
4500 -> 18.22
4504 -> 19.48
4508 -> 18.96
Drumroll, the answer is 0.6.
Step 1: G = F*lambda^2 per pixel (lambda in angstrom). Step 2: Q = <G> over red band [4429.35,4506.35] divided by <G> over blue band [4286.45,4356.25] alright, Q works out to 1.34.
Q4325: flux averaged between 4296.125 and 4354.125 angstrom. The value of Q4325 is 13.5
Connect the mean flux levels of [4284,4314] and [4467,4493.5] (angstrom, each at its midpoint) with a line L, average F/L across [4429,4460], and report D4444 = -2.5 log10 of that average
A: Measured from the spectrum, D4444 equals -0.03 mag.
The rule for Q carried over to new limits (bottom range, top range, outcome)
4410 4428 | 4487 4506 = 1.16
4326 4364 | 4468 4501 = 1.22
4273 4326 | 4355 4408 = 1.25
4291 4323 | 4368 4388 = 1.24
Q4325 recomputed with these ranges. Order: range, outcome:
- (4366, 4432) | 15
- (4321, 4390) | 14.8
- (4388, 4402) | 15.1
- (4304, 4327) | 13.4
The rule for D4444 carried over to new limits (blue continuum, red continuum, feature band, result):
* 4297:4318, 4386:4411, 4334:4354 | -0.14 mag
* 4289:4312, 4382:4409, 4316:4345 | -0.21 mag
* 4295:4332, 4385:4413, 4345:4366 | -0.13 mag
